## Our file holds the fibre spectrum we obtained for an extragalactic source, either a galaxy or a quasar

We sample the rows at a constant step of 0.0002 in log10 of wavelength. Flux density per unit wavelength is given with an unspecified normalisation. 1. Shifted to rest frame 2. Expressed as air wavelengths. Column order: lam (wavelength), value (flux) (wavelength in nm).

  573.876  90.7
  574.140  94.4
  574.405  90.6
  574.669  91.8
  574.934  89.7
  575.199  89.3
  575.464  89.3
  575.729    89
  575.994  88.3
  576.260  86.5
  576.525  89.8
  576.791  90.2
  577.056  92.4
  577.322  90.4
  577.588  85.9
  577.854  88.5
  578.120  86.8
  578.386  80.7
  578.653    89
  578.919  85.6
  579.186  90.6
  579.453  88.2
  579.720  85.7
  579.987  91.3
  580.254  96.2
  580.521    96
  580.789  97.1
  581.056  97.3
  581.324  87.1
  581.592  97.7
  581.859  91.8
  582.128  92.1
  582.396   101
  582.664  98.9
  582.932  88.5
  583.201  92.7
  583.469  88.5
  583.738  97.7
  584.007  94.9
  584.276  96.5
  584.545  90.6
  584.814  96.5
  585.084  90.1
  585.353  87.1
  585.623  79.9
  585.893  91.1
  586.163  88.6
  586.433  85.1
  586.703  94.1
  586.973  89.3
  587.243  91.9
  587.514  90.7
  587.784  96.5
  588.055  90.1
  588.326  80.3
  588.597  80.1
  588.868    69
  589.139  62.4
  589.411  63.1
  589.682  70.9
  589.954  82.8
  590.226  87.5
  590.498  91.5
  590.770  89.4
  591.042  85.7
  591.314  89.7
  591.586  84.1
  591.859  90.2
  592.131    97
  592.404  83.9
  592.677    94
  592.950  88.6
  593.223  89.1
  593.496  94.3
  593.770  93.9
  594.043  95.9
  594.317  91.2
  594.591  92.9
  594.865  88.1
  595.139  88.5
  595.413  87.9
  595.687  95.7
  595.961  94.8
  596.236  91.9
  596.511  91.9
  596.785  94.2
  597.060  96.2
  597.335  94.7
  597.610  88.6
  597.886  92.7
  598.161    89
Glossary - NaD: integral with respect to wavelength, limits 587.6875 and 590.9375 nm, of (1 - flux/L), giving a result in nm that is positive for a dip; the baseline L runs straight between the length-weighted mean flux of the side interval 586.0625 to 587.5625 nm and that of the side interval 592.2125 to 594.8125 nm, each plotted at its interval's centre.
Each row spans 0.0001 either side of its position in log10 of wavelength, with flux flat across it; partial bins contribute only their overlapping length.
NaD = 0.37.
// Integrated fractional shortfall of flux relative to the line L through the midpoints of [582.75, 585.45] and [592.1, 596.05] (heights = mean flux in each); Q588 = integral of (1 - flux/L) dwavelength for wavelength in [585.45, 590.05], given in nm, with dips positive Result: 0.47 nm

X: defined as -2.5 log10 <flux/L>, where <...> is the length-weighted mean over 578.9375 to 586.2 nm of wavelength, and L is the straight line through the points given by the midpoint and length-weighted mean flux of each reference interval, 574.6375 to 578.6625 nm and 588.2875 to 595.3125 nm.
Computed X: -0.06 mag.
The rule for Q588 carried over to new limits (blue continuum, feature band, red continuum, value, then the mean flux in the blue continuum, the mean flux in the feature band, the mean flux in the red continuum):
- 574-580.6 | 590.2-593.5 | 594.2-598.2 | 0.068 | 89.4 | 89.5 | 92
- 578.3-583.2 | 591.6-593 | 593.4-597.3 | 0.034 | 92.1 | 90.3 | 92.7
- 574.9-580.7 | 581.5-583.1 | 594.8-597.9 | -0.090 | 89.1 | 94.9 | 92.2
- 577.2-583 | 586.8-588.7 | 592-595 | 0.059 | 91.2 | 88.7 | 91.7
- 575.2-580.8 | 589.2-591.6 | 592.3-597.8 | 0.240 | 89.2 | 82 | 91.9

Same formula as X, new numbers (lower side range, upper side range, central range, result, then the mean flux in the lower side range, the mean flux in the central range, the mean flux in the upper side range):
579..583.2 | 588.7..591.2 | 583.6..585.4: -0.075 mag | 93.2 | 93.6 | 78.2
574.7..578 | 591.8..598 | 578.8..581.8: -0.028 mag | 89.2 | 92.1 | 92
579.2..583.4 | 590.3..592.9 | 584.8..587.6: 0.028 mag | 93.3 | 89.1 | 89.4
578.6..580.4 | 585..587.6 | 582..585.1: -0.060 mag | 89.6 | 94.2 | 88.7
